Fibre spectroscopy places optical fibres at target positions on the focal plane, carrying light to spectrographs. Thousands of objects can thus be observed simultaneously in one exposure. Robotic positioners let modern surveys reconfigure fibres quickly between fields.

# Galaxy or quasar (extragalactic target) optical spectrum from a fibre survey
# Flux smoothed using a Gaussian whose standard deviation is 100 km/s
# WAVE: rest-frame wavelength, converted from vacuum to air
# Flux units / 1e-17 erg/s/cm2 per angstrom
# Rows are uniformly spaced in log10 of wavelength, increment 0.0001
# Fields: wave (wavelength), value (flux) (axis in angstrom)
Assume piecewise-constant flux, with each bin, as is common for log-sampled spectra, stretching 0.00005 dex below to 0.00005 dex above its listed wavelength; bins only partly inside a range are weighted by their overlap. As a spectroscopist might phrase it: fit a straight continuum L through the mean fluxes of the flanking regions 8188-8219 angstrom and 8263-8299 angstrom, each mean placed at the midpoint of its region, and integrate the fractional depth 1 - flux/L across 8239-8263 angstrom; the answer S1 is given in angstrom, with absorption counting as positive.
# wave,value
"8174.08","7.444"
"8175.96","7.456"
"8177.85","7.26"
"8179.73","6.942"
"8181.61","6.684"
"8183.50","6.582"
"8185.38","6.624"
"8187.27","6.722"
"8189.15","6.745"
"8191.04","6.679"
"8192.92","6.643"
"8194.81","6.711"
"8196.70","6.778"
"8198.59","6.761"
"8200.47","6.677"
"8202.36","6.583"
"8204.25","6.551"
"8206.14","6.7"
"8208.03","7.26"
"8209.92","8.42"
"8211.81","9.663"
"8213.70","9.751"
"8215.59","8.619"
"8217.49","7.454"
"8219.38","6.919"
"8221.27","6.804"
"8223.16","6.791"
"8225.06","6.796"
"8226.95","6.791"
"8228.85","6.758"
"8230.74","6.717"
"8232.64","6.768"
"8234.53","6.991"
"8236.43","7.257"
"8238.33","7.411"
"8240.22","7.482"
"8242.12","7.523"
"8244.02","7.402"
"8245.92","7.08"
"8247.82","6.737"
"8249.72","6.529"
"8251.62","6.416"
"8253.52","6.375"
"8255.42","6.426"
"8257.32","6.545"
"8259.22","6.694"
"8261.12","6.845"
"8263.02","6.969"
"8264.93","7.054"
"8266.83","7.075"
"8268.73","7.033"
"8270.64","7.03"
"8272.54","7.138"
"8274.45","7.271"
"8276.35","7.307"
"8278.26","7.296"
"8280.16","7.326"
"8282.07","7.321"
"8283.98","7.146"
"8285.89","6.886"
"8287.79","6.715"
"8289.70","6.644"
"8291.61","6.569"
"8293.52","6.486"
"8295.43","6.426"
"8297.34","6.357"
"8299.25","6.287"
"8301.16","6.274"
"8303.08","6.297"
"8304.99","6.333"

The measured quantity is 0.9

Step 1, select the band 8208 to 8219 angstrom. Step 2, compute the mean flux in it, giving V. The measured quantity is 8.55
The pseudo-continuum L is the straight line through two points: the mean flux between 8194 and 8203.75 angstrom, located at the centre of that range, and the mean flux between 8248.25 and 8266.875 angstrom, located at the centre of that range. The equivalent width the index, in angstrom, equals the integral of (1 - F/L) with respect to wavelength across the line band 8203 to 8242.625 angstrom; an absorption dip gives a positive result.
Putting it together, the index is -4.2 angstrom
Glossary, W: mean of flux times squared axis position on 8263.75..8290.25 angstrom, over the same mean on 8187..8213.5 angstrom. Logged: 1.0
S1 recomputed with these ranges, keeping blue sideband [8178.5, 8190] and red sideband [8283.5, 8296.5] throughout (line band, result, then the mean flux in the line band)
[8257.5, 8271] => -0.5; 6.93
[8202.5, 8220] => -3.0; 7.88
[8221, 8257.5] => -1.0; 6.89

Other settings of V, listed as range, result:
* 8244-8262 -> 6.67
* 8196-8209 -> 6.76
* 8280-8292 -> 6.93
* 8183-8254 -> 7.1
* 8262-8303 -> 6.87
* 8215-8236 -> 7.01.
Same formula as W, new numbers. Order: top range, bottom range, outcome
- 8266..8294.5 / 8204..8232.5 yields 0.95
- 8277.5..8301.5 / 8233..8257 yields 0.98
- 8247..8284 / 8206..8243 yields 0.94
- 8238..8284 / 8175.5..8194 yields 1.05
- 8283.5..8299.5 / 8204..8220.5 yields 0.85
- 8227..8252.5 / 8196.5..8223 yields 0.94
